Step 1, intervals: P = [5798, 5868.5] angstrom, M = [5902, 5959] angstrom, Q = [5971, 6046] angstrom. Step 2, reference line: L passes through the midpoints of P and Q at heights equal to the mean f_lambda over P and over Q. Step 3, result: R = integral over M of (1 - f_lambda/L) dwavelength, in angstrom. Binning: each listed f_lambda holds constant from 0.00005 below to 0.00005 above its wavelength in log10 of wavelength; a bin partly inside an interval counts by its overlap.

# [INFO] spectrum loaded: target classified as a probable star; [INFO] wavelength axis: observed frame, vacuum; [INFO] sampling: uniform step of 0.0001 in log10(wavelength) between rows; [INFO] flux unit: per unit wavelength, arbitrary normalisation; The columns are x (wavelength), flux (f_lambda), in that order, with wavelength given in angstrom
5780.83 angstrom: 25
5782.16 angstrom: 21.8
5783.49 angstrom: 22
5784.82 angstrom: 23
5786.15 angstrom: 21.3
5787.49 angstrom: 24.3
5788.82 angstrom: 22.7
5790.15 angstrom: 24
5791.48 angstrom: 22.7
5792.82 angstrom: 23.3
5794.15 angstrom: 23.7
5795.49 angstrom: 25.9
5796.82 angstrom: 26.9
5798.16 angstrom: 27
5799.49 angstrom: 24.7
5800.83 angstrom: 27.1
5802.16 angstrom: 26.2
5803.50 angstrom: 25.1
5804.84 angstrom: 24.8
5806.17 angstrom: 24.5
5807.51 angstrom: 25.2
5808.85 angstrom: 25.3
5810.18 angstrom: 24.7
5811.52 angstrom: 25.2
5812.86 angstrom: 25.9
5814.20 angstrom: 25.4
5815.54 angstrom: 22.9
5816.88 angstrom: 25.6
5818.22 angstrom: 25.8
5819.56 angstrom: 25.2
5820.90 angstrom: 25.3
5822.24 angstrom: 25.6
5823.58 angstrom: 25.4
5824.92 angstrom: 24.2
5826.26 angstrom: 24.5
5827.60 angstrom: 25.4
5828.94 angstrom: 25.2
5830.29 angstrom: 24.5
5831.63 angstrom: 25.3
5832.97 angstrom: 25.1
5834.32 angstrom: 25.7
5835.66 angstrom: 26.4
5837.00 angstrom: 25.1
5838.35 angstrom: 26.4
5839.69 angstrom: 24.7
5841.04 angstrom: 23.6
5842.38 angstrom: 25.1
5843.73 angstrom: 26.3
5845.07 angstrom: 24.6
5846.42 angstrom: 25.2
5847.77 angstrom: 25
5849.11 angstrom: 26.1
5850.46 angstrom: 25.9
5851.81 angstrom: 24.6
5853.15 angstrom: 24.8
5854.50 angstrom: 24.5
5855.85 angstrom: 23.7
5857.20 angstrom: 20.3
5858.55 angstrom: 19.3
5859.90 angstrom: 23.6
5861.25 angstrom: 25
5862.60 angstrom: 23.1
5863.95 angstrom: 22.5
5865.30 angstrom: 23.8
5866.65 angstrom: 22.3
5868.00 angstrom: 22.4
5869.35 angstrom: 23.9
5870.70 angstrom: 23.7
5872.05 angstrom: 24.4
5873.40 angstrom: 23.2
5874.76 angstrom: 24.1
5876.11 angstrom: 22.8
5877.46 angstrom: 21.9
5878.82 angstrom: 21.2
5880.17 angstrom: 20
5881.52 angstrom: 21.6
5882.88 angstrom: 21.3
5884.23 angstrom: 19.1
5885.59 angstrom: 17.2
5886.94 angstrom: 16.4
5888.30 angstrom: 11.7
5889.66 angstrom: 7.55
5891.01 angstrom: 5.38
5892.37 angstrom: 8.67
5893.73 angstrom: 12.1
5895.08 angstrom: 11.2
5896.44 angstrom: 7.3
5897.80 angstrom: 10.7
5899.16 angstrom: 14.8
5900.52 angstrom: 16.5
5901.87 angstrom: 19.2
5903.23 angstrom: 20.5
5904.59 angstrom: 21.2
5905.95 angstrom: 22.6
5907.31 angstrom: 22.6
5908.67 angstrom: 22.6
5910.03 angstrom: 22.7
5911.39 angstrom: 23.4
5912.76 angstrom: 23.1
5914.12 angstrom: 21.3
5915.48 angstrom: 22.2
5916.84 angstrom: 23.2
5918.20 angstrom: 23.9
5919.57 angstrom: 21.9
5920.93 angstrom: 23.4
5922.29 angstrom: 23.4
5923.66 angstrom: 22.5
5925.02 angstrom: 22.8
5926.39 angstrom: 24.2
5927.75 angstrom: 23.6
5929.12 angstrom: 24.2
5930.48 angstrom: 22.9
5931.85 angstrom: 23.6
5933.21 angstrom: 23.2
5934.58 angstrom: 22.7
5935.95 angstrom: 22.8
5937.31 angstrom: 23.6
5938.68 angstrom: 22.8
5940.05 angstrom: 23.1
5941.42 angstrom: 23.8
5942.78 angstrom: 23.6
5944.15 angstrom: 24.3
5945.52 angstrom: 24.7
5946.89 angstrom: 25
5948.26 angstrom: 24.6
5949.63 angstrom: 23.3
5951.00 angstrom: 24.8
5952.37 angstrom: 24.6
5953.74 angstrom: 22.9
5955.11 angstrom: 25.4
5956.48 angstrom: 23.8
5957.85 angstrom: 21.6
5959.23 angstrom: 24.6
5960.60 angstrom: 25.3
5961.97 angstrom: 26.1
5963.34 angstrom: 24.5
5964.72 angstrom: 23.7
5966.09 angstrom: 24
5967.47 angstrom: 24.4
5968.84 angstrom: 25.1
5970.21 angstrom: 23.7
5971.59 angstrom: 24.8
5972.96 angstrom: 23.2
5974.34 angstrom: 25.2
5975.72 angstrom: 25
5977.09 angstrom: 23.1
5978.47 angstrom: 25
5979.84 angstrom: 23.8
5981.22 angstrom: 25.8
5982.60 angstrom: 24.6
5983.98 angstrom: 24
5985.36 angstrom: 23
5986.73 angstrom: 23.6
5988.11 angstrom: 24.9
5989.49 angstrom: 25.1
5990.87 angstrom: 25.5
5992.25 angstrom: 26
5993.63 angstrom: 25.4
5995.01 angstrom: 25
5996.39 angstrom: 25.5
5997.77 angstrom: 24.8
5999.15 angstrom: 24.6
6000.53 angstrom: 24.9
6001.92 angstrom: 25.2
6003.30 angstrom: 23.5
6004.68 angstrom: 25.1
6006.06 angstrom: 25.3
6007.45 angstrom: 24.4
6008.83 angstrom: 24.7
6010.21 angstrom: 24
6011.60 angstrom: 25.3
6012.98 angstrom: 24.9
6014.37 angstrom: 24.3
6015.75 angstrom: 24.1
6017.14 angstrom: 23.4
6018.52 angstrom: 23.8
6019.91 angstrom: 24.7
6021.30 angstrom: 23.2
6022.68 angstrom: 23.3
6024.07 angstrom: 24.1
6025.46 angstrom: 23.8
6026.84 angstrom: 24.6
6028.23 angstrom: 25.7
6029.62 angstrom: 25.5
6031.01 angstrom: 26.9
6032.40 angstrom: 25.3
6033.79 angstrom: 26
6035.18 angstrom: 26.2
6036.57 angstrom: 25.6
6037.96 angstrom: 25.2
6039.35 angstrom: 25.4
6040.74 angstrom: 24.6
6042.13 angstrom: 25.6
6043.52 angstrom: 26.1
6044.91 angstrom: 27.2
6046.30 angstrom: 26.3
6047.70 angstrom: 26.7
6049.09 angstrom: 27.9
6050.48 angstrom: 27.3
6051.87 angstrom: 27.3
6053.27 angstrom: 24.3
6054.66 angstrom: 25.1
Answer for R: 3.62 angstrom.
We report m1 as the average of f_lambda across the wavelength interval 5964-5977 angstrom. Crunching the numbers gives 24.3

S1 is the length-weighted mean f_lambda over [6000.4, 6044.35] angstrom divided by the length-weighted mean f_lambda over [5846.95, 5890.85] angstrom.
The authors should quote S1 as 1.15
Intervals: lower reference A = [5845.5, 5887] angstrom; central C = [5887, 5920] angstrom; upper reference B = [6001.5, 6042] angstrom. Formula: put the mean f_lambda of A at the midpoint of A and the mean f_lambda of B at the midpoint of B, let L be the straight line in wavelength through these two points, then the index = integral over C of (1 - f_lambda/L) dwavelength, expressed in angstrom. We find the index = 8.5 angstrom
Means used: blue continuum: 22.8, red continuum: 24.8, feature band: 17.3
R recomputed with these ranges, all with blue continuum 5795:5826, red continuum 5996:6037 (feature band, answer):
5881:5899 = 8.6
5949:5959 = 0.5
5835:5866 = 1.1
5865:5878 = 1.0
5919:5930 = 0.8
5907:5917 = 1.0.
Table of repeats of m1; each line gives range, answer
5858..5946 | 20.7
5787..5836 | 25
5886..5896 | 10.5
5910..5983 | 23.8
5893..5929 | 20.2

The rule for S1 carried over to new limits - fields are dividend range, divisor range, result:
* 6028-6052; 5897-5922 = 1.25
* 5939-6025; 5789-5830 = 0.97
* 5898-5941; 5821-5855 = 0.88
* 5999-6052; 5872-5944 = 1.25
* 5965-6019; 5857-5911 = 1.29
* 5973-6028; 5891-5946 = 1.18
